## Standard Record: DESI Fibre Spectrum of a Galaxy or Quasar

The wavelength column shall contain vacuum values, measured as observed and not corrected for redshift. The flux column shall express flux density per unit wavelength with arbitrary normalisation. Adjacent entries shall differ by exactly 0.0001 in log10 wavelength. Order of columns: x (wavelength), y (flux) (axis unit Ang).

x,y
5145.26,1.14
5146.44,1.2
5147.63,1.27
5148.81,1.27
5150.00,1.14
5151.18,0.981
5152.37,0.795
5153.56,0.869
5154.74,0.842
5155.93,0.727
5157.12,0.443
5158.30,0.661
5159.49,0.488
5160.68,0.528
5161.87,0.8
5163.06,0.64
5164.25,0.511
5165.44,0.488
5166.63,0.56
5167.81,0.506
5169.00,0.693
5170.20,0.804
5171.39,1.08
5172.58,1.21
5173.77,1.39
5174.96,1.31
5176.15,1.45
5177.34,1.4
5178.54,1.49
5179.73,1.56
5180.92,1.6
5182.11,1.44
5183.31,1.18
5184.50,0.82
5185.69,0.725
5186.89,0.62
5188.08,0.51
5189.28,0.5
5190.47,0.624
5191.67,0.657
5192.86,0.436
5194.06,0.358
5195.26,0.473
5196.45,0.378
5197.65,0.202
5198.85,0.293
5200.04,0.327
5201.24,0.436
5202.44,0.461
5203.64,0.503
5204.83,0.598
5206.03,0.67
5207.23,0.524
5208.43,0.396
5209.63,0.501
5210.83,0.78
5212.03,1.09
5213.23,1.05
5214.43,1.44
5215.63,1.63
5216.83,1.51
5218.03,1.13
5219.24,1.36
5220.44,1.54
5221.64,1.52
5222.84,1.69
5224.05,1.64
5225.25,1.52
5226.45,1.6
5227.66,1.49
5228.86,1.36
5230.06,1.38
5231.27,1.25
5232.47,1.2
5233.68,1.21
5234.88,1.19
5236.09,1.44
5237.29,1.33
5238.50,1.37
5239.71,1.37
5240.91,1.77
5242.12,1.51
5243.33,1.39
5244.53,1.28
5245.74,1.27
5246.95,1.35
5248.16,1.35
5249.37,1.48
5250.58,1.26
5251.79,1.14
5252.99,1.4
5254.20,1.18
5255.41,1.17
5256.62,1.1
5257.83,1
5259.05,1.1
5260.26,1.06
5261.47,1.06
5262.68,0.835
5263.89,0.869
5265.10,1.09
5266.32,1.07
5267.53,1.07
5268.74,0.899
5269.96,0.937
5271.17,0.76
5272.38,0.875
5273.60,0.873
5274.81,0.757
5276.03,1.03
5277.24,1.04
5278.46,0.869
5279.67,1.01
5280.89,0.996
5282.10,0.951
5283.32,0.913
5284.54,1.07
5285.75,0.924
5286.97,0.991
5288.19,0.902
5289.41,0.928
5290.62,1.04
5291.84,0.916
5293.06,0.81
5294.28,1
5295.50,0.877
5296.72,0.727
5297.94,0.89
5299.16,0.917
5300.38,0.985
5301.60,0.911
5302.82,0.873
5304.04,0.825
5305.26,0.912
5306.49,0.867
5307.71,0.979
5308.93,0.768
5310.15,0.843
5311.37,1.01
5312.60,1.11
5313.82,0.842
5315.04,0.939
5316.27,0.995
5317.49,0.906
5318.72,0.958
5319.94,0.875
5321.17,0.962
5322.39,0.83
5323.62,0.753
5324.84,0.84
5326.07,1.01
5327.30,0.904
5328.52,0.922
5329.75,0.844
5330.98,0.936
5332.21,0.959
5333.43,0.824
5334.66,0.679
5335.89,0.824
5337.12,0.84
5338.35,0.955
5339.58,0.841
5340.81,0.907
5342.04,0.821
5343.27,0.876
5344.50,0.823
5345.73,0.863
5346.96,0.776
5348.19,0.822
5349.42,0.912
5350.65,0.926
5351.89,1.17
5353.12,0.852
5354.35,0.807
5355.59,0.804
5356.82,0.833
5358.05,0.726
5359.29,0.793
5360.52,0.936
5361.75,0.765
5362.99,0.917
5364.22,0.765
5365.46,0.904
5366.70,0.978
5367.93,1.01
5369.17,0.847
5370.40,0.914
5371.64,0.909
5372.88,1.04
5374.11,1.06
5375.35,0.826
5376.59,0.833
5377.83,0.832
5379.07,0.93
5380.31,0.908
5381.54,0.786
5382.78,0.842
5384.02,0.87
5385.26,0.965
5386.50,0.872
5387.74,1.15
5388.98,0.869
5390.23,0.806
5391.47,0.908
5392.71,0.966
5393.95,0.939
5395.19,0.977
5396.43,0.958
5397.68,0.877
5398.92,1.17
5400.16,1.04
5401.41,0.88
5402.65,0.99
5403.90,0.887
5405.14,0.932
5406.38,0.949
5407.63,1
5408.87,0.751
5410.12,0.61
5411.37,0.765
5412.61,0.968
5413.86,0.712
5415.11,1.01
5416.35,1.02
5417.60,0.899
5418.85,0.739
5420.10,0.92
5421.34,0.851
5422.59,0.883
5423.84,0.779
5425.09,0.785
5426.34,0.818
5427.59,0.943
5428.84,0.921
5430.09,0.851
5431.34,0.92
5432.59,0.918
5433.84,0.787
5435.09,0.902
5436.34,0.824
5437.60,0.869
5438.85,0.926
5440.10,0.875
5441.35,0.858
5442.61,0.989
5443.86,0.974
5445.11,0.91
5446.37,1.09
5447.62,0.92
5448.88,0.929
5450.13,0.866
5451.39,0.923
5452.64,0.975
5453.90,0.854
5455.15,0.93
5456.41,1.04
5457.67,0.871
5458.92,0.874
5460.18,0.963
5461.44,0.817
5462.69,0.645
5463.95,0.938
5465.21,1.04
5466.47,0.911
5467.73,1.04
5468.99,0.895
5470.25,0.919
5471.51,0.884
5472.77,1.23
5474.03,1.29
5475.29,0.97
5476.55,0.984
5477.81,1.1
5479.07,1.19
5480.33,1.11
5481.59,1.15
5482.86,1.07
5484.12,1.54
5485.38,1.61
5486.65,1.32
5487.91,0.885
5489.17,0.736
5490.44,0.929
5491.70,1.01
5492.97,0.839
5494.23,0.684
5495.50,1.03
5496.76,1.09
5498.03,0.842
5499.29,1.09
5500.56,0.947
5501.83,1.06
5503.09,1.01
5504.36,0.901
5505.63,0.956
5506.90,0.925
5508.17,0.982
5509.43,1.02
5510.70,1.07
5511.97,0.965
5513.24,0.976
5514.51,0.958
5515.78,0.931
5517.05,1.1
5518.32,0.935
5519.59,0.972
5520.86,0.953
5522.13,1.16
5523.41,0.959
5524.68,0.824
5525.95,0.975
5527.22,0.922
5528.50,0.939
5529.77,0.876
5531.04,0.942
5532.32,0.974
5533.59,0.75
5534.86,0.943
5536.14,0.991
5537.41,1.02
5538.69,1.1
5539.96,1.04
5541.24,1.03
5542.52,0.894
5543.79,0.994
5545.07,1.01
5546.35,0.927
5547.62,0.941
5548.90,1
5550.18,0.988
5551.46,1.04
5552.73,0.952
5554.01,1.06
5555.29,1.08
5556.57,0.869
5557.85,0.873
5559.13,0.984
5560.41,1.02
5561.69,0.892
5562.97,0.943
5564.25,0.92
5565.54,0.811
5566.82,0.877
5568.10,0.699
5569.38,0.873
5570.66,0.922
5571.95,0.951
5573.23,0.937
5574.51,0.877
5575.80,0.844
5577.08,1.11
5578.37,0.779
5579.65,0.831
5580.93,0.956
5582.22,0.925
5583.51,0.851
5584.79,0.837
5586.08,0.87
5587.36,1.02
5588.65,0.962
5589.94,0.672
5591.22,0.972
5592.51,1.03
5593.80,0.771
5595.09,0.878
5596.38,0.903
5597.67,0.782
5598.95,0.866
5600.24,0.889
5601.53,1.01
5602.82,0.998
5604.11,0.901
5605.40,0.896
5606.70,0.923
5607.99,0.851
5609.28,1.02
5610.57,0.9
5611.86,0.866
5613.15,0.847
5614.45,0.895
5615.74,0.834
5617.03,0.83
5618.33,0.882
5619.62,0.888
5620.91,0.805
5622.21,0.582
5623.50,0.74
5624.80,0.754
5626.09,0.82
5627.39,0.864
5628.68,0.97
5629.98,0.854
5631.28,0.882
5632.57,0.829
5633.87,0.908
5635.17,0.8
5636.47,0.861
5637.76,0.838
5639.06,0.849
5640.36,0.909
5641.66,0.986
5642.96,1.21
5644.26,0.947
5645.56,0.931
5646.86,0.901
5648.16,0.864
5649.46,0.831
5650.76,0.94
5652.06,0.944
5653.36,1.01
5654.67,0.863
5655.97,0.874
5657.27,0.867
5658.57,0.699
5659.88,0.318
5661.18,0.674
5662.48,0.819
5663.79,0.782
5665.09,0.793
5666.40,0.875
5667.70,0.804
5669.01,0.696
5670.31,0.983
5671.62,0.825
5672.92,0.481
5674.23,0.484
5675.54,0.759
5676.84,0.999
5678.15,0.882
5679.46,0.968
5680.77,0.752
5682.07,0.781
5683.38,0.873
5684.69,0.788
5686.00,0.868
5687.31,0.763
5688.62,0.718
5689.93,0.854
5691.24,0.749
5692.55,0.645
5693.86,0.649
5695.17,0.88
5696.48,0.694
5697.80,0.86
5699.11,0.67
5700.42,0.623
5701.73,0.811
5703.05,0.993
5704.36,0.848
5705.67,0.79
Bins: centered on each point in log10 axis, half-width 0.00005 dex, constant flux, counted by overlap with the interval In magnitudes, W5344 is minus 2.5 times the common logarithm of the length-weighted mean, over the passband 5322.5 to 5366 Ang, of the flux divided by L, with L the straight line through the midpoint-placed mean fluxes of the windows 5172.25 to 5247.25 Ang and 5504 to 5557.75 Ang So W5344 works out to 0.20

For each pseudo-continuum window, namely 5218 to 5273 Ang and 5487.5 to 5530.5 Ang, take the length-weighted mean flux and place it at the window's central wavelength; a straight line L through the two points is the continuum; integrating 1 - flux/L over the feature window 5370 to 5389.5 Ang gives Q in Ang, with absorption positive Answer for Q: 3.4 Ang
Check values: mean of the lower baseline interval 1.26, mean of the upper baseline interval 0.955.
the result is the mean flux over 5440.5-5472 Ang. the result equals 0.922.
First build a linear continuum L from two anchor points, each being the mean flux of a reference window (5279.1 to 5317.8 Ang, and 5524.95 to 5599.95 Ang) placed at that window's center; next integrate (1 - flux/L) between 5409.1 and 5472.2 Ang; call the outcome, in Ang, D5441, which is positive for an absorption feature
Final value 2.38 Ang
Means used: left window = 0.926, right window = 0.925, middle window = 0.89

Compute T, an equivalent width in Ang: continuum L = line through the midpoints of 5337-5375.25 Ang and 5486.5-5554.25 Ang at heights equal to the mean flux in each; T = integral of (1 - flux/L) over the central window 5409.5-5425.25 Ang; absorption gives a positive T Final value 1.2 Ang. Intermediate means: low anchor 0.884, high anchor 0.967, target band 0.843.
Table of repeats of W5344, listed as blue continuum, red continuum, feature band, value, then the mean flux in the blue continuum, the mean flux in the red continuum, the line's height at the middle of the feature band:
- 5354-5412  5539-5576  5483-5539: -0.070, 0.896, 0.942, 0.93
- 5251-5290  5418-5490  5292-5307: 0.125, 0.997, 0.961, 0.991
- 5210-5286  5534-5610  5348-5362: 0.271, 1.2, 0.928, 1.11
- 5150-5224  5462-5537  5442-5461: 0.043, 0.864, 0.998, 0.977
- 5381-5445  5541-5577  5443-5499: -0.095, 0.896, 0.938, 0.913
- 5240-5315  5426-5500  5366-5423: 0.094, 1.03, 0.972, 0.992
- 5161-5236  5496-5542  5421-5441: 0.126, 0.965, 0.976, 0.973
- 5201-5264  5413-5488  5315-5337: 0.230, 1.19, 0.962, 1.09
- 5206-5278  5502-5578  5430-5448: 0.140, 1.19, 0.956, 1.03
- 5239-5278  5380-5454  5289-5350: 0.176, 1.13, 0.902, 1.05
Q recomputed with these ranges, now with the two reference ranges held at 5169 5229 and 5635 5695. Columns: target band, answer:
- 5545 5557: -1.8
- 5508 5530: -2.6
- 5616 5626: 0.6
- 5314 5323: 0.2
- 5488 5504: -1.1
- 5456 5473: -0.7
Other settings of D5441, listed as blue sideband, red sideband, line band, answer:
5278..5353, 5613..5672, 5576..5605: -1.54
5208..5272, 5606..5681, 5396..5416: 3.09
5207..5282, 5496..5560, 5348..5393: 8.16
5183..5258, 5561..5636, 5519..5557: -2.87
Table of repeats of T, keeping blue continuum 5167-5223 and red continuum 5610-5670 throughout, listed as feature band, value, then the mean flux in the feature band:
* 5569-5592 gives -1.3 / 0.9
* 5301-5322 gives -0.6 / 0.915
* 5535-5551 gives -2.5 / 0.993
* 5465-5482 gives -3.6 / 1.05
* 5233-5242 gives -4.9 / 1.39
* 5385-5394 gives -0.6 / 0.933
